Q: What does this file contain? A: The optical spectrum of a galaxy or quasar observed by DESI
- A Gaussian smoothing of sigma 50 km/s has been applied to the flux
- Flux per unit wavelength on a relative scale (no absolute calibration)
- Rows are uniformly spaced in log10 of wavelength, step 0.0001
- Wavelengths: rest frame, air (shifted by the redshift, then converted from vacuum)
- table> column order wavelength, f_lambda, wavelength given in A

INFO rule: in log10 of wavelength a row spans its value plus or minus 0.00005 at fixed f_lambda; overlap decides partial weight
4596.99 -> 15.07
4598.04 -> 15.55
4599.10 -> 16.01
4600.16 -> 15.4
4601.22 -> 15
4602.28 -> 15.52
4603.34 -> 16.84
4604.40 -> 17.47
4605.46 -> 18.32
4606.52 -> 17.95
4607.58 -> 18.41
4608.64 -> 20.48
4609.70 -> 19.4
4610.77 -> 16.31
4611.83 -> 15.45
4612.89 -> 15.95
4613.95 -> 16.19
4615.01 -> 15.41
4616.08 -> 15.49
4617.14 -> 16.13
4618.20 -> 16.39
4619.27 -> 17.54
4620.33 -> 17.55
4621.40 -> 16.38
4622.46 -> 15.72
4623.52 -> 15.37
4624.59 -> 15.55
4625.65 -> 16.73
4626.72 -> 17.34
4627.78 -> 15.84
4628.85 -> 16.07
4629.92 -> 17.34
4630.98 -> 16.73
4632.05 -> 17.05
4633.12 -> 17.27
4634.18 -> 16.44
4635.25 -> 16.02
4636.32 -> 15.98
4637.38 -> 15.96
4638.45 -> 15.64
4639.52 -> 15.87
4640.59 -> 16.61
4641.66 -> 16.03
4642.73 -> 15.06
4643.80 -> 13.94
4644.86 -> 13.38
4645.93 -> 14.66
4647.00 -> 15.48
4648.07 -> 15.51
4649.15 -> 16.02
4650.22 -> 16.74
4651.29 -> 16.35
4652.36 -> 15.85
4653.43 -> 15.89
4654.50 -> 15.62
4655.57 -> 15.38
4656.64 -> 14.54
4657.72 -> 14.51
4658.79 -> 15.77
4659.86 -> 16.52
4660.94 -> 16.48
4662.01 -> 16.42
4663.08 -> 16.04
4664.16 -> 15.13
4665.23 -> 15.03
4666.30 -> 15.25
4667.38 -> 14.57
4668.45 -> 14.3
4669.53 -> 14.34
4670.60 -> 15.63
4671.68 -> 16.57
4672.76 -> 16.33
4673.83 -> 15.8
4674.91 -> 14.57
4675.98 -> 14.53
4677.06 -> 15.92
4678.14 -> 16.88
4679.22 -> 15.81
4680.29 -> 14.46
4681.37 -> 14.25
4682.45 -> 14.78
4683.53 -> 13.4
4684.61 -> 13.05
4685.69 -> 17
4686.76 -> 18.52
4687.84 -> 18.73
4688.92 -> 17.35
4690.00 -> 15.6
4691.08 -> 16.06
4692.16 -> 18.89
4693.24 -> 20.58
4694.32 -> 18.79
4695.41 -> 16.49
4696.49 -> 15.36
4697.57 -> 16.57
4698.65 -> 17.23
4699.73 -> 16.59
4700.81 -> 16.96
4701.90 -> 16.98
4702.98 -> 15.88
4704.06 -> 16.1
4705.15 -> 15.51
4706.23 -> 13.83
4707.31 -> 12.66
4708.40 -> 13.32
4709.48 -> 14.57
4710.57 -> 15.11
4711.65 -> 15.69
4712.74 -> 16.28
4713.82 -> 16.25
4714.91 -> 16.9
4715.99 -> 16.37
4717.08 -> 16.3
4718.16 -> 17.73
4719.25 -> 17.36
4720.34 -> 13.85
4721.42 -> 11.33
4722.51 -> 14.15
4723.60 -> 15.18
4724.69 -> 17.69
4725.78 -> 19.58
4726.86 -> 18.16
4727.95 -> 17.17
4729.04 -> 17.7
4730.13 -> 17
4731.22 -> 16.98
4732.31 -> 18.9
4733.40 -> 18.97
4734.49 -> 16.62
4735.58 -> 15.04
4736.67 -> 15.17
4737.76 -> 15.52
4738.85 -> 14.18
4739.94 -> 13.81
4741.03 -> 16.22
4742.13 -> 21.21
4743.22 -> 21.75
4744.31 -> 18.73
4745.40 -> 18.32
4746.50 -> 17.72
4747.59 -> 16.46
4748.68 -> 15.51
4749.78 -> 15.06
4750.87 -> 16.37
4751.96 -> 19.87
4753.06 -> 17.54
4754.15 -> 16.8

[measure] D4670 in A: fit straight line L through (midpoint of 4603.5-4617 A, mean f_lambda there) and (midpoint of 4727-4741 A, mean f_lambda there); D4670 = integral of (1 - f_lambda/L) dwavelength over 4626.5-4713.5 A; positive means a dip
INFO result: 5.2 A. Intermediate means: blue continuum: 17.2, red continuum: 16.5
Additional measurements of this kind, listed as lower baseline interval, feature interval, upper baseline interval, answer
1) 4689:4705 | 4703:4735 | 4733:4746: 1.75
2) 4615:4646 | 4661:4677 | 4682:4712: 0.73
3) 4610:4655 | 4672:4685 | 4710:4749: 1.05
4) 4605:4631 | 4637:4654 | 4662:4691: 0.69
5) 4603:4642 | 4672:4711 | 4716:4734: 1.77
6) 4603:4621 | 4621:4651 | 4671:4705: 1.63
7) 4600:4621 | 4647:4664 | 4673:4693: 0.51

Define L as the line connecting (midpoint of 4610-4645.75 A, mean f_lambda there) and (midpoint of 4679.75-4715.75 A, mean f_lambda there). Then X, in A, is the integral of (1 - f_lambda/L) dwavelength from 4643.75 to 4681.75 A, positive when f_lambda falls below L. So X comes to 1.5 A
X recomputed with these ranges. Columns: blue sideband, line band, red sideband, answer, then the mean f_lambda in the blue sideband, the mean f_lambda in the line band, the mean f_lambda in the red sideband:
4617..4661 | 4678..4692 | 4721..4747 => 0.5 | 16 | 15.9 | 17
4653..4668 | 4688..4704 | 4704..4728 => -1.5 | 15.5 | 17.1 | 15.7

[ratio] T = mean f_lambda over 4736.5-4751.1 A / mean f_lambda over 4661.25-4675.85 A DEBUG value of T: 1.1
